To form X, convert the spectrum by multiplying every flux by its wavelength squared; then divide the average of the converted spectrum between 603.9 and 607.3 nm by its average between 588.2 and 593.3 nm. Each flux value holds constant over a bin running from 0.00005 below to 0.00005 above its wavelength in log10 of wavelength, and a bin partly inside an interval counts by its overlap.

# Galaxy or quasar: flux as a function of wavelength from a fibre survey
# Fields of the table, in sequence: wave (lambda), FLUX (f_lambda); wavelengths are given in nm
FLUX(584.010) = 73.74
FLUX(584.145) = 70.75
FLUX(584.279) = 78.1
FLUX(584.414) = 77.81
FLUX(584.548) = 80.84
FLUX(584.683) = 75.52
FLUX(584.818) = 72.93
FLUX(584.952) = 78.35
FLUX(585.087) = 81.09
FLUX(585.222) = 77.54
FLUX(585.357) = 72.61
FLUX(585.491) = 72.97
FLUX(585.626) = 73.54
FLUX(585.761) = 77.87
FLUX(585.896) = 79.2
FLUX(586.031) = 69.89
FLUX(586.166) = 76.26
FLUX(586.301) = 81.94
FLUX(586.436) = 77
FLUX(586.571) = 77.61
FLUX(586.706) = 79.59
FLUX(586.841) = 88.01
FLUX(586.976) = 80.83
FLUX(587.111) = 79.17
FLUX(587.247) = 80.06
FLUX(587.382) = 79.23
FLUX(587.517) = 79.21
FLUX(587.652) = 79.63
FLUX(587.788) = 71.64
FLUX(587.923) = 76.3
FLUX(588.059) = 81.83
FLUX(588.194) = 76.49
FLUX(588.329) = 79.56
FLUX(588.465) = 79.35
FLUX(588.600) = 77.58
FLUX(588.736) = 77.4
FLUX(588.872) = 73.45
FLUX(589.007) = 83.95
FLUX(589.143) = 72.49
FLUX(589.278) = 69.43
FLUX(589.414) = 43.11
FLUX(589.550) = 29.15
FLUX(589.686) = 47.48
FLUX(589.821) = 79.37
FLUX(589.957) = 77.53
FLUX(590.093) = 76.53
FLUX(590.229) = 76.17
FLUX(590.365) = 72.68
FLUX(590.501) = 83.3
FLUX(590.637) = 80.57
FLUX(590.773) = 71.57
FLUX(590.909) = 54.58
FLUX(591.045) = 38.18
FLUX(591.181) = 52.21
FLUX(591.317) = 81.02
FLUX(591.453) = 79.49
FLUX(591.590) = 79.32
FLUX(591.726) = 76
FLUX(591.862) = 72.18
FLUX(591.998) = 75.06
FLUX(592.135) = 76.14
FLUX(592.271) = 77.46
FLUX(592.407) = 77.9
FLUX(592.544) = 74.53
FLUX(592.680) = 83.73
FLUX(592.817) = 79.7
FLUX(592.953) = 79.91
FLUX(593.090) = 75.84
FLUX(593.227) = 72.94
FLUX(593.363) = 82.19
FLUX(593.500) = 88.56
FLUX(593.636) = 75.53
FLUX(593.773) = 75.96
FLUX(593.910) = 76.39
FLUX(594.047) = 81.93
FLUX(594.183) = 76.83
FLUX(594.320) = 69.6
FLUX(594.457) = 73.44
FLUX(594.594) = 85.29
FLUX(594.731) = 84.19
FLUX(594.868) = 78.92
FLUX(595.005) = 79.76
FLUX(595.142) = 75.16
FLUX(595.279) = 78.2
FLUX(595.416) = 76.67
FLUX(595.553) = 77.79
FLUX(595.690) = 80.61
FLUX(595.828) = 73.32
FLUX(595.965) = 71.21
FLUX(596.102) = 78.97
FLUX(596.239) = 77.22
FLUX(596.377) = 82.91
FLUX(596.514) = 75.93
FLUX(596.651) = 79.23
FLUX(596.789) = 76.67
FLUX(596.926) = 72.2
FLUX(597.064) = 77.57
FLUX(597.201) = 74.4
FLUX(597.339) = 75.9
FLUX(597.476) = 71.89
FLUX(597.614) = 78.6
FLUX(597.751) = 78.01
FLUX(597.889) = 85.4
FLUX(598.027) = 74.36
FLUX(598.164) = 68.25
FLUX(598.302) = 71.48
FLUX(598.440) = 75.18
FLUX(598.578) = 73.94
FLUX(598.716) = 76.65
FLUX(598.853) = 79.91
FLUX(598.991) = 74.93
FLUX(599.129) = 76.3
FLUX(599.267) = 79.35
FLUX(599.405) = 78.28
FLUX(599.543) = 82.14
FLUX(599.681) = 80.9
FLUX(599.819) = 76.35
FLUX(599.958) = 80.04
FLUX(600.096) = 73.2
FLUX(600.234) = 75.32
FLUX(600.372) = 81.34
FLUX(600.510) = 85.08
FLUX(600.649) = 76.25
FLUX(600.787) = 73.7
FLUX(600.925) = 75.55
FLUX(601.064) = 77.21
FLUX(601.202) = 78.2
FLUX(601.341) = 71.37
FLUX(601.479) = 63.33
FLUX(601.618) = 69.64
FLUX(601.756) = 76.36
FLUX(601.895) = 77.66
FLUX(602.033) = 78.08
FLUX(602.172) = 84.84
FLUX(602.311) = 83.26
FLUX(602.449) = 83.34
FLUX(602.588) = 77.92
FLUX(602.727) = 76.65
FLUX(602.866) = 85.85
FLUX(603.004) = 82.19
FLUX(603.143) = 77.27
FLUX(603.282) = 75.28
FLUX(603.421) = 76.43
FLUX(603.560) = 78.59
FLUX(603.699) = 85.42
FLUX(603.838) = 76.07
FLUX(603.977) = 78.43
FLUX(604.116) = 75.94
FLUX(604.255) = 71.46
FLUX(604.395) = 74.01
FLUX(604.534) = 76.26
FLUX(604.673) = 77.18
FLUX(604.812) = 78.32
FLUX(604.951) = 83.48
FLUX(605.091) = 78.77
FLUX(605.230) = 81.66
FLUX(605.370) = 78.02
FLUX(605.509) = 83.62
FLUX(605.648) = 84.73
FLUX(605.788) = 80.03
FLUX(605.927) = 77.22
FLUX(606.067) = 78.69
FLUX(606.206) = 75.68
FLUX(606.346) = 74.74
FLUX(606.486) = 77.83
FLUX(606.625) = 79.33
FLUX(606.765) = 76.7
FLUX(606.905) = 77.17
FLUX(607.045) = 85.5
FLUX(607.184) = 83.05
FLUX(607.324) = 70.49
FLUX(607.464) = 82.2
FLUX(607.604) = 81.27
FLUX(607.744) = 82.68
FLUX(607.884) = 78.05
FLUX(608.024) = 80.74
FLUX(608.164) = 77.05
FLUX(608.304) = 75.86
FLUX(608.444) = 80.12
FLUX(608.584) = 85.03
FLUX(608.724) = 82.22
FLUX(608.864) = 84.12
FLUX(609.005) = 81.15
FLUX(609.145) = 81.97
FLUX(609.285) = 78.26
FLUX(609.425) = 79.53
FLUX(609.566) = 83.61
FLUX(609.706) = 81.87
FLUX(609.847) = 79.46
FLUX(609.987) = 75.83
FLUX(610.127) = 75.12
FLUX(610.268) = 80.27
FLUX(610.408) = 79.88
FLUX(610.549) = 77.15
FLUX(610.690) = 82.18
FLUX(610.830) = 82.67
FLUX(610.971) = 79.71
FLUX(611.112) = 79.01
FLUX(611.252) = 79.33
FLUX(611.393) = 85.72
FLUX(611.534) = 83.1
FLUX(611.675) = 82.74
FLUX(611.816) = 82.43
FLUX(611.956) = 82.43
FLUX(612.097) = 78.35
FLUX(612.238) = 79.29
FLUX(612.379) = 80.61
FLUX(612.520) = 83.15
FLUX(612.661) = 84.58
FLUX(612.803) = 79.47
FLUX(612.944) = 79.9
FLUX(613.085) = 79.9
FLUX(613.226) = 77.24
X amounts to 1.1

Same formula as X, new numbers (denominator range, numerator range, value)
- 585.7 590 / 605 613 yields 1.16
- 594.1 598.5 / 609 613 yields 1.10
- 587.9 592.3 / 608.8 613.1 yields 1.22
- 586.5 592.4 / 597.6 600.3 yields 1.09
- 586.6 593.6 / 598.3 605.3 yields 1.09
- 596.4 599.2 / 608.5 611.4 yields 1.10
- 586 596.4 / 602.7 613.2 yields 1.12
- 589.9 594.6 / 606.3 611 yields 1.12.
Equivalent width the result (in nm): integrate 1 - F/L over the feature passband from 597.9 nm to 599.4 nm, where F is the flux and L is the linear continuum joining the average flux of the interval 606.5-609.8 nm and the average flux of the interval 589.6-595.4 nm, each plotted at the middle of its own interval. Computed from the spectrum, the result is 0.03 nm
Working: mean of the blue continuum 75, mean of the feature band 75.6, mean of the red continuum 80.3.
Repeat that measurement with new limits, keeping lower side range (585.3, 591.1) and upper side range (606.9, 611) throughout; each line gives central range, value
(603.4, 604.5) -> 0.021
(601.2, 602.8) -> 0.026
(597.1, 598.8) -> 0.026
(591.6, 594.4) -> -0.091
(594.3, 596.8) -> -0.066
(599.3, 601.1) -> -0.019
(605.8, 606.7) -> 0.021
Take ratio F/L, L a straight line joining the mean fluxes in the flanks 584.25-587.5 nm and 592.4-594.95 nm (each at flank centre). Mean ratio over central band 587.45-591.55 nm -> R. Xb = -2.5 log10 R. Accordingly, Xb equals 0.11 mag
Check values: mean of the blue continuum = 77.8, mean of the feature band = 70.7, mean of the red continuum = 78.6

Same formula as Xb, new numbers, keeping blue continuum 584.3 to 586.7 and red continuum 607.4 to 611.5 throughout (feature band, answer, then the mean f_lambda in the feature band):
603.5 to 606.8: 0.018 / 78.4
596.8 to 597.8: 0.042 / 75.6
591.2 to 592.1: 0.027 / 75.7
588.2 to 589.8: 0.148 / 67.4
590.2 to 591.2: 0.167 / 66.5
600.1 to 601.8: 0.055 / 75.2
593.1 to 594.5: 0.009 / 77.4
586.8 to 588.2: -0.031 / 79.3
